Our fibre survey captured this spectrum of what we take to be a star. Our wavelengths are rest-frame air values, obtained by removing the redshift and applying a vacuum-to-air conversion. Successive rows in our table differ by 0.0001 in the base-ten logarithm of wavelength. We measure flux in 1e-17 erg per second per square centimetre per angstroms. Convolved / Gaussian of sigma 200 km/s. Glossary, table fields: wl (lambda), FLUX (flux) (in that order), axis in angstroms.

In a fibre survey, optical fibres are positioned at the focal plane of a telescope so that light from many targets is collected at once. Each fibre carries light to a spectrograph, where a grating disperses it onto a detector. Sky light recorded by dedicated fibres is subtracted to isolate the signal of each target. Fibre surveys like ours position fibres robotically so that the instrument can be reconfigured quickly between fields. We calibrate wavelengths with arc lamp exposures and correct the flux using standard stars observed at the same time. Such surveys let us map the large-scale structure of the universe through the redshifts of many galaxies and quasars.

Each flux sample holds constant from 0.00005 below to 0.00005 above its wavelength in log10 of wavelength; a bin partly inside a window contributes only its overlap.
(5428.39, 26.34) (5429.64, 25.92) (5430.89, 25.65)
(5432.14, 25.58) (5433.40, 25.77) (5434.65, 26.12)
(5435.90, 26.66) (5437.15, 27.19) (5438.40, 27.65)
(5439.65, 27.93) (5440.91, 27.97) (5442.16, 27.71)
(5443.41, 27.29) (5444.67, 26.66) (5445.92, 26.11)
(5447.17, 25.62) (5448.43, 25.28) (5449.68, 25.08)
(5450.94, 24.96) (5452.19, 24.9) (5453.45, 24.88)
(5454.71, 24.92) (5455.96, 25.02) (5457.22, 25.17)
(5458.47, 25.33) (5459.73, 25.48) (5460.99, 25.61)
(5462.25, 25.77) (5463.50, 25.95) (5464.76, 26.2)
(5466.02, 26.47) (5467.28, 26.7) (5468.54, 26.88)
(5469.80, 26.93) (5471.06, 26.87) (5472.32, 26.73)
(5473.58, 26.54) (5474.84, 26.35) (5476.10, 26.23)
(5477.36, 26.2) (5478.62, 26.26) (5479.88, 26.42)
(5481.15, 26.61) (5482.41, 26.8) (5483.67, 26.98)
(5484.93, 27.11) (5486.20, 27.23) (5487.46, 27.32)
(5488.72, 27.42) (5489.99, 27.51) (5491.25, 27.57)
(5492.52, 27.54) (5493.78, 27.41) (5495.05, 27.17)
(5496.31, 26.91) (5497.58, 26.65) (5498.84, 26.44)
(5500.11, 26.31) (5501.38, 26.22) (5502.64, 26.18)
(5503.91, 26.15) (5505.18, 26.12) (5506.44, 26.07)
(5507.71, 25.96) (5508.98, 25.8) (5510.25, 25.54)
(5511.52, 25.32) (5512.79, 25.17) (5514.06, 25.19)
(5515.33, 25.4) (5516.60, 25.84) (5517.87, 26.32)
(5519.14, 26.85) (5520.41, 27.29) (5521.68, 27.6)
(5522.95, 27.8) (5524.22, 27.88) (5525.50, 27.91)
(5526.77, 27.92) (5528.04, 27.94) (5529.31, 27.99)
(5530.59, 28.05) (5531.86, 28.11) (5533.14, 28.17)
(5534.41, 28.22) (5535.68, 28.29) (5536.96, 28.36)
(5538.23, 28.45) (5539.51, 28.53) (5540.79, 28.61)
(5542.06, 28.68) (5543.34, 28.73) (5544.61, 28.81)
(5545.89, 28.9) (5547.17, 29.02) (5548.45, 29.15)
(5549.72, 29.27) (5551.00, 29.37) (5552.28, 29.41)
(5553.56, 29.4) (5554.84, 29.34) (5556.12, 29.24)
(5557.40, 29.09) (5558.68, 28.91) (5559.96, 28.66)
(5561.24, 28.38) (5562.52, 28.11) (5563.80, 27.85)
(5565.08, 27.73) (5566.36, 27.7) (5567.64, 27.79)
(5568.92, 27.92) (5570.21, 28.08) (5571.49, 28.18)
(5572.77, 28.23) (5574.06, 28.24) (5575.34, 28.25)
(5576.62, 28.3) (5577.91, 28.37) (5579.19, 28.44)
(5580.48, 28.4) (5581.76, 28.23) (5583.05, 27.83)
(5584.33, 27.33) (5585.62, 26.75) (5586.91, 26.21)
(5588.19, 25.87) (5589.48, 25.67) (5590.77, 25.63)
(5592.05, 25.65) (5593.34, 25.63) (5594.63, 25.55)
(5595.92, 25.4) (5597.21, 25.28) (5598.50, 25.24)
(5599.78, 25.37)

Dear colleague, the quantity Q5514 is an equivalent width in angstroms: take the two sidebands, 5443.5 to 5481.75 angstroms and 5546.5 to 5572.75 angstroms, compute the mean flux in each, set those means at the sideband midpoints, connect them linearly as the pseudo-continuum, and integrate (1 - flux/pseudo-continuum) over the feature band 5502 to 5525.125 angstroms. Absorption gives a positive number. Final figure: 0.9 angstroms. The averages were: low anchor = 26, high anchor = 28.6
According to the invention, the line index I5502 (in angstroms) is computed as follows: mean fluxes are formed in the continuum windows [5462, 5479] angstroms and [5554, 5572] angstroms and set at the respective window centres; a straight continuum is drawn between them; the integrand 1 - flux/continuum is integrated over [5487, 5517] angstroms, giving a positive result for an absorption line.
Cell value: 0.80 angstroms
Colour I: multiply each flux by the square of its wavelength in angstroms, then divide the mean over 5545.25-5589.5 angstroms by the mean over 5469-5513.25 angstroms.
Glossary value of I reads 1.1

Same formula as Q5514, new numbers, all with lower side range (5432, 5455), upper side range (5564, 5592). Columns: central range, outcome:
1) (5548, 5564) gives -1.0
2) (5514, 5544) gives -0.7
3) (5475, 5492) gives -0.2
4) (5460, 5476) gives 0.1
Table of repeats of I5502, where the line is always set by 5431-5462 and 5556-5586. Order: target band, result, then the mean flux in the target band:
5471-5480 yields 0.0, 26.4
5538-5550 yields -0.5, 28.8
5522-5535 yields -0.3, 28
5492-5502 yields 0.0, 26.8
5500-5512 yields 0.5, 26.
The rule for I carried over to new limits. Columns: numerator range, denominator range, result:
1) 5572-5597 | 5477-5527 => 1.04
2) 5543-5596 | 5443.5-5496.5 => 1.10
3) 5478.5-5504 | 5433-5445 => 1.01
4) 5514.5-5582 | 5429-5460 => 1.13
